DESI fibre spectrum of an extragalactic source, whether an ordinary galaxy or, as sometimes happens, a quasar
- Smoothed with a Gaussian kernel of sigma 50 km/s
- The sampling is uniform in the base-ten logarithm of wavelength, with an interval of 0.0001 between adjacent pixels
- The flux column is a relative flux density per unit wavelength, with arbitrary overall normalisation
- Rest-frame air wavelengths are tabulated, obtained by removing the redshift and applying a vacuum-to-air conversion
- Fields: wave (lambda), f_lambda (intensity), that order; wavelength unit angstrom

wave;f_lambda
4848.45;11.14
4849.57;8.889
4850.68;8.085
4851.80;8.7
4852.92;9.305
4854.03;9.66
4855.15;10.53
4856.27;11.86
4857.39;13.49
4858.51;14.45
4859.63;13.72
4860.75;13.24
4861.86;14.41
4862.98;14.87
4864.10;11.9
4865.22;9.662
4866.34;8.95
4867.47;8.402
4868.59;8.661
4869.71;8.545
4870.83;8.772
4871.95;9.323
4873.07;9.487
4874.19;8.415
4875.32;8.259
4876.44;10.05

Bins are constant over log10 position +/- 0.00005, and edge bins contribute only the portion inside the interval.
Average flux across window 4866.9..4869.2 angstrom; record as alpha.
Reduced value 8.5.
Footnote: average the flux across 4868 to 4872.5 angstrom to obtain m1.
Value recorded 8.83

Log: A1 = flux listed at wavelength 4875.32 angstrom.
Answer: 8.259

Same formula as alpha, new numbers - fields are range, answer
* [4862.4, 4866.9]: 11.4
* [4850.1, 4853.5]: 8.73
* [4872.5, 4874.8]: 8.93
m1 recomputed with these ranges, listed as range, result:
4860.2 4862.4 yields 13.9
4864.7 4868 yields 8.98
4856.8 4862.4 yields 13.9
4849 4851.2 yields 8.52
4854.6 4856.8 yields 11.2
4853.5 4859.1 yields 12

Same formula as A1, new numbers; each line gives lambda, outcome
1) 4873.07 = 9.487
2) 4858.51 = 14.45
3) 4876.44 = 10.05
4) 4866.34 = 8.95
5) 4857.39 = 13.49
